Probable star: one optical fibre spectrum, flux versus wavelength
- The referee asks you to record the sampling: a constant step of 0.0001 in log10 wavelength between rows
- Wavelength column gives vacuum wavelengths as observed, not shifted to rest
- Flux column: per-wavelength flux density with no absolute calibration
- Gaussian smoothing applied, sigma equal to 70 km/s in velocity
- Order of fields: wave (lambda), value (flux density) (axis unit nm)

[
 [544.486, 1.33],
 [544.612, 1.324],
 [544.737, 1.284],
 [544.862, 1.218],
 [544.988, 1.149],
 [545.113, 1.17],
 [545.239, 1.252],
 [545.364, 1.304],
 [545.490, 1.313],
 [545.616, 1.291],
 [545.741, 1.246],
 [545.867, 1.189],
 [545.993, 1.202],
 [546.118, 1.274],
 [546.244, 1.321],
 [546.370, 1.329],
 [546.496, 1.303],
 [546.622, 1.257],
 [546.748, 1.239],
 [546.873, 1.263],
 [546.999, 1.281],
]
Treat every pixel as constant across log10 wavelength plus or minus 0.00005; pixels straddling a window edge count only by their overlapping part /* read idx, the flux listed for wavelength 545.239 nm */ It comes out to 1.252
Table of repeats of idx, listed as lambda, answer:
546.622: 1.257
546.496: 1.303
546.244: 1.321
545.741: 1.246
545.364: 1.304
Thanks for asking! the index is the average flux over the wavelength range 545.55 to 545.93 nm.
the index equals 1.24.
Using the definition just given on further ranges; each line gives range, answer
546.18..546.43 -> 1.32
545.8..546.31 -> 1.25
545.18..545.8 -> 1.28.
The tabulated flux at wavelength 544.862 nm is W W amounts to 1.218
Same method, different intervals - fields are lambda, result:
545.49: 1.313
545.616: 1.291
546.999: 1.281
